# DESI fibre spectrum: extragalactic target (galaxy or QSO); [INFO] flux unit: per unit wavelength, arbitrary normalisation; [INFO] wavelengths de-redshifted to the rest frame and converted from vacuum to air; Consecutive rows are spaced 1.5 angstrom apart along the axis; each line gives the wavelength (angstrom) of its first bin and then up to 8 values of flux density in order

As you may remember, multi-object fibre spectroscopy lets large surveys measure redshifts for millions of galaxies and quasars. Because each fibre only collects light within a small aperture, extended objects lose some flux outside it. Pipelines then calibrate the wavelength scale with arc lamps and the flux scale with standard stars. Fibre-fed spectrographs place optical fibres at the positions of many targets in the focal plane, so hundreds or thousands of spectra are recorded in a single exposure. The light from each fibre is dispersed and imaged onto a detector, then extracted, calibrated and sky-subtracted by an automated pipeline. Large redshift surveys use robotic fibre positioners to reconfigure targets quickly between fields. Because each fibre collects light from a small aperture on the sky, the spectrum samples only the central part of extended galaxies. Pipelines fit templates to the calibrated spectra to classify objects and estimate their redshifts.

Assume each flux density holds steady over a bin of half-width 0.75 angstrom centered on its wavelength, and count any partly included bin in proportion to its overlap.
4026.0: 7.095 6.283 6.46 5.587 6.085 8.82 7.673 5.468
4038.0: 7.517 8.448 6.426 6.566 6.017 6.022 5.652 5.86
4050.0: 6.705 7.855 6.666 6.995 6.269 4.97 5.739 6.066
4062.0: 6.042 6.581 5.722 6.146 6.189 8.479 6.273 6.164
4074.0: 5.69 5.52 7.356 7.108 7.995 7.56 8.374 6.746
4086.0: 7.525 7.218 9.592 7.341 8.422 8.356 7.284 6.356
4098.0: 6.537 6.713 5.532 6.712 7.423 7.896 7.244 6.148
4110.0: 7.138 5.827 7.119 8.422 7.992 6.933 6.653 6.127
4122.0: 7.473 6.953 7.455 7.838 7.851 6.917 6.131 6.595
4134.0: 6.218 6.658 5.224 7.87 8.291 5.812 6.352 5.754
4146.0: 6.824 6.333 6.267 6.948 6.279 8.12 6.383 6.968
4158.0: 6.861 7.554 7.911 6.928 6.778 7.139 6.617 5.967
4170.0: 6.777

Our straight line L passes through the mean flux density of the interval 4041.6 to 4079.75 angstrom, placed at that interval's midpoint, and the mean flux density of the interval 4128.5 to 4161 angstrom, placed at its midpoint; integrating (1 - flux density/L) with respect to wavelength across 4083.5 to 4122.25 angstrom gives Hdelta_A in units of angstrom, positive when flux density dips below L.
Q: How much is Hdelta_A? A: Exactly -3.8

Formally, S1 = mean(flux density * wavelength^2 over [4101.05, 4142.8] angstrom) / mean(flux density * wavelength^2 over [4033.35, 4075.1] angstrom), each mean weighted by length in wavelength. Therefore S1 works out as 1.11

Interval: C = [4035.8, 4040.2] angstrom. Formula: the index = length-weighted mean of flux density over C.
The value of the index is 7.15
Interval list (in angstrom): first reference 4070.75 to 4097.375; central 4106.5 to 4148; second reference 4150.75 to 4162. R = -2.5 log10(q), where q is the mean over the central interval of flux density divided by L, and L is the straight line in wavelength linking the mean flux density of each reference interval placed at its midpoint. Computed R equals 0.05 mag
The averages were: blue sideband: 7.29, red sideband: 7.14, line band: 6.86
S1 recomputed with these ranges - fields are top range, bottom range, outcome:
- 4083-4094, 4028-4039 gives 1.19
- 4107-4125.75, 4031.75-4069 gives 1.11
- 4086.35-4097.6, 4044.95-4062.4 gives 1.26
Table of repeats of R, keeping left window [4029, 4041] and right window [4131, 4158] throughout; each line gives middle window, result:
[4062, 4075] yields 0.09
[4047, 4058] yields 0.08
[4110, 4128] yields -0.07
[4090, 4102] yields -0.04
